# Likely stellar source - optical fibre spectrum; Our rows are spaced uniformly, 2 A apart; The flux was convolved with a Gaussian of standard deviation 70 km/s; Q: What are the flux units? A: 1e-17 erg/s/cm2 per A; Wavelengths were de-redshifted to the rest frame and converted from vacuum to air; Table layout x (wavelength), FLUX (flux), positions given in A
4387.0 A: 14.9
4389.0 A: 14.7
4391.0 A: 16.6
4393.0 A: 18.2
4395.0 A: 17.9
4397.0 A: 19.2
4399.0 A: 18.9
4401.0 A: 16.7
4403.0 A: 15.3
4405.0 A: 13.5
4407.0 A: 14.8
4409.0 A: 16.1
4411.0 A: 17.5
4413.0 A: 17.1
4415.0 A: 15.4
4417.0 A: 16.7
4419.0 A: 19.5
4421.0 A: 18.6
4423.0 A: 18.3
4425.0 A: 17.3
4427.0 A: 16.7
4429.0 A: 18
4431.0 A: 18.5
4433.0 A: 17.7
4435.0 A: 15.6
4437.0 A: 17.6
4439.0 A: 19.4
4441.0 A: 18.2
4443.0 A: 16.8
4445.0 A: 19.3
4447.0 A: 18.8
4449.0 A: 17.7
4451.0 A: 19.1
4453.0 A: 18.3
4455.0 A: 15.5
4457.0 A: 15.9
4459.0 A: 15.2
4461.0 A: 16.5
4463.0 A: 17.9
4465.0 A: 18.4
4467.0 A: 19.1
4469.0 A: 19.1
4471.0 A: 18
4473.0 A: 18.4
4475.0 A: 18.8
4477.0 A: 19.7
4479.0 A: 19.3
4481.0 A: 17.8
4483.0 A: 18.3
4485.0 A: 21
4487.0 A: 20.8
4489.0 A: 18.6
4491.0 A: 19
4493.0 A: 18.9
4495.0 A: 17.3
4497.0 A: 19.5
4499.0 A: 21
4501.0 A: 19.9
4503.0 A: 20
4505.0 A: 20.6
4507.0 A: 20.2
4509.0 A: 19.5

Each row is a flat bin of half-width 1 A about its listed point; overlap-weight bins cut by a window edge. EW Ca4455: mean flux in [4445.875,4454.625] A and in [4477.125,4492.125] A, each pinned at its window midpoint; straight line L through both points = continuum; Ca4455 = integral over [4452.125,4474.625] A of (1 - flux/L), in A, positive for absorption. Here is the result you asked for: 1.39 A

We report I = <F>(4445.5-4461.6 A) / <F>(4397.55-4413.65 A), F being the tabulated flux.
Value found 1.1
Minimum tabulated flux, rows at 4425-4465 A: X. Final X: 15.2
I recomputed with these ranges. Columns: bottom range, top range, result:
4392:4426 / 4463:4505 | 1.12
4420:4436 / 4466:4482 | 1.07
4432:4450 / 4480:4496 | 1.06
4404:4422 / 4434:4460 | 1.06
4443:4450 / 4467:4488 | 1.04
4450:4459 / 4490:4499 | 1.12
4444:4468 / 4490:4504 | 1.10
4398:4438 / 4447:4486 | 1.07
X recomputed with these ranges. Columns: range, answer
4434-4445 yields 15.6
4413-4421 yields 15.4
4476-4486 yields 17.8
